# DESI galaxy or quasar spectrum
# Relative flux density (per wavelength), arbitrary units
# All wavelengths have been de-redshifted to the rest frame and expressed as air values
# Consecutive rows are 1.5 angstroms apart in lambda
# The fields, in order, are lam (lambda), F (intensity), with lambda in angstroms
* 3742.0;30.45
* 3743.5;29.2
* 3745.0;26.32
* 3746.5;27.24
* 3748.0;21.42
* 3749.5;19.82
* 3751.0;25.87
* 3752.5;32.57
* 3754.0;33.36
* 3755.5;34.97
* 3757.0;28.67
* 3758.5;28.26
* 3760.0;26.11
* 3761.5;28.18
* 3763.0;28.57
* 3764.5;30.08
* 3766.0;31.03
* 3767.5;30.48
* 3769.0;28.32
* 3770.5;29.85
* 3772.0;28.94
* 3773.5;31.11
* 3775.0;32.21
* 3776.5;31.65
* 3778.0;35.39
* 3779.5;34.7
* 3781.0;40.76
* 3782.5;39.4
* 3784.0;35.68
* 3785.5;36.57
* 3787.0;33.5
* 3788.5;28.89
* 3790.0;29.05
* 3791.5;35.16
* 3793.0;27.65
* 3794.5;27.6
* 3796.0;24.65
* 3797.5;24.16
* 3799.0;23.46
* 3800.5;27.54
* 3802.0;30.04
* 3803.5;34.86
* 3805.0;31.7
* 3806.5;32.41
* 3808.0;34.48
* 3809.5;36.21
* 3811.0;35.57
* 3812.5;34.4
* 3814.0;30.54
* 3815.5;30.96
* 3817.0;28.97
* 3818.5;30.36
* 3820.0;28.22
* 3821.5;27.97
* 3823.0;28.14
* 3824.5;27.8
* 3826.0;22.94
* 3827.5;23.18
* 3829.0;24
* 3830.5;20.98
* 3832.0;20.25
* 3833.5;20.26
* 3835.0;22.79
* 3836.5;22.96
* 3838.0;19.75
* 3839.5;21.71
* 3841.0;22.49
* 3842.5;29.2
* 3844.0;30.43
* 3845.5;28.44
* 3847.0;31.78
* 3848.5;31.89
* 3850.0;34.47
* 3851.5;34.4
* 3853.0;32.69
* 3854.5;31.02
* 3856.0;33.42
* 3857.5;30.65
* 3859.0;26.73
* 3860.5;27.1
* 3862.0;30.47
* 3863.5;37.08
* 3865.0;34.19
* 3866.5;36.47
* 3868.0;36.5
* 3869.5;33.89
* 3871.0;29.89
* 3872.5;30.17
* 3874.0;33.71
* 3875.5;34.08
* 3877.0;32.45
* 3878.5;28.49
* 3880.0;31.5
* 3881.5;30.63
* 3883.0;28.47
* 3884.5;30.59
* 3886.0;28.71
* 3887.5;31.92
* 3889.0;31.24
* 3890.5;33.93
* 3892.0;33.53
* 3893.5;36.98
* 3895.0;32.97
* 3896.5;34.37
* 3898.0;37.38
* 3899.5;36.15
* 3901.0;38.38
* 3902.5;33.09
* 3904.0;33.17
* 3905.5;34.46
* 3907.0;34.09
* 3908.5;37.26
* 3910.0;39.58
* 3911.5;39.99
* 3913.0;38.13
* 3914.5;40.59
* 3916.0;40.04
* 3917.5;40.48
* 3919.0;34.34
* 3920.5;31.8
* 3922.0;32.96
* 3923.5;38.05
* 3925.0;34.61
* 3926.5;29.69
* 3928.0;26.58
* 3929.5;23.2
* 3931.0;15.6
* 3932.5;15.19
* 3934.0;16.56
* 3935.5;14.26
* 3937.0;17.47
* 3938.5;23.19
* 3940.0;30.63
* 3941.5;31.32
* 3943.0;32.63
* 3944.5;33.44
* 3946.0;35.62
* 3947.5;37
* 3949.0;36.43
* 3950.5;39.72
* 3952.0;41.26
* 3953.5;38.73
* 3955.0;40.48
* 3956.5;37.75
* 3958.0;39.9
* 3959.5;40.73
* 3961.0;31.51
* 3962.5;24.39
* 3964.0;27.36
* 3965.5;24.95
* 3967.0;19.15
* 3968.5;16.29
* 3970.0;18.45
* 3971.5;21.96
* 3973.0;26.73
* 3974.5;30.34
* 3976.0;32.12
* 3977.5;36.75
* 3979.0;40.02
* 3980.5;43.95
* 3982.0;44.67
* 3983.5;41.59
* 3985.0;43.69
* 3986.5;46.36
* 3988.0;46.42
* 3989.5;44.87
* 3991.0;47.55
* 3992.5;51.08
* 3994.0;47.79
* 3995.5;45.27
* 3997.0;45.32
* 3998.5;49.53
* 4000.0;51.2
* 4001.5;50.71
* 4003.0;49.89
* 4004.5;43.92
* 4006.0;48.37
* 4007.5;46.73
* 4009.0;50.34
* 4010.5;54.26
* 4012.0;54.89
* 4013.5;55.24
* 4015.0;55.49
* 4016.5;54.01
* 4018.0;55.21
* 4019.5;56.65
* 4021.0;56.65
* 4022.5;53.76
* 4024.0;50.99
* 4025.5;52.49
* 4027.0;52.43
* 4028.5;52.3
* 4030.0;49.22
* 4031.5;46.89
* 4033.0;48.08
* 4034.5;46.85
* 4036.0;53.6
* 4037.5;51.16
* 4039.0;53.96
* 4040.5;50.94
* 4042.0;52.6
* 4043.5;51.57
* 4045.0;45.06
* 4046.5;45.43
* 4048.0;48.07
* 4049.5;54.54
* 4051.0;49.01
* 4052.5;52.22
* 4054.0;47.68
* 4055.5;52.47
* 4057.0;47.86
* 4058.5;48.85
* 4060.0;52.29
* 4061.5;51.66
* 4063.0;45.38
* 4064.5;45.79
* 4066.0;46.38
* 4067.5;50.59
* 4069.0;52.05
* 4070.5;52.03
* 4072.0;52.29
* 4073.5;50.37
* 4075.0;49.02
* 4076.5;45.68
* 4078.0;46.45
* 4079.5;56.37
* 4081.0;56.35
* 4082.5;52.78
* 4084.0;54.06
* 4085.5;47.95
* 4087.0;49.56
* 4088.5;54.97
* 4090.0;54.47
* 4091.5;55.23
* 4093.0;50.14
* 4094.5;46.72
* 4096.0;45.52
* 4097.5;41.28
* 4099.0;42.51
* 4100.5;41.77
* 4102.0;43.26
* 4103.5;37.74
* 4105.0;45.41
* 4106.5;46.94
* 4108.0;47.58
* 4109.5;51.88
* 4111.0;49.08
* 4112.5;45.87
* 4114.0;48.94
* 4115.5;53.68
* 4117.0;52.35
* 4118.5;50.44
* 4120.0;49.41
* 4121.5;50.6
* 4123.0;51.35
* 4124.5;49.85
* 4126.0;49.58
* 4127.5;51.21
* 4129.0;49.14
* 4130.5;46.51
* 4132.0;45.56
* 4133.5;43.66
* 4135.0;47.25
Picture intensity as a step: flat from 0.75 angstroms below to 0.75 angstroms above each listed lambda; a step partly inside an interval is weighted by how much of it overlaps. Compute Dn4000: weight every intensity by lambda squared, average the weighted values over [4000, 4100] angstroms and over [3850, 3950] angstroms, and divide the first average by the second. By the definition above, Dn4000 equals 1.70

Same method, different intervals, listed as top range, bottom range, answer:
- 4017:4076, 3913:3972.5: 1.77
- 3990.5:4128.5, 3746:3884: 1.89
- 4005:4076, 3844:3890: 1.75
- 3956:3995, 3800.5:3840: 1.39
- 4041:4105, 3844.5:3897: 1.69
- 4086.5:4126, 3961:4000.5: 1.39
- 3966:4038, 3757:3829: 1.66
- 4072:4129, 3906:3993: 1.58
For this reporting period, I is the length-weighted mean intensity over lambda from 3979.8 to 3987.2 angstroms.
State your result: 44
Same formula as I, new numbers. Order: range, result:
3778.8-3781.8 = 37.8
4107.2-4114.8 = 48.7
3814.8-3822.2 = 29.3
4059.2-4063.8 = 49.7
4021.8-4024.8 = 52.4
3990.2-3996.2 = 47.9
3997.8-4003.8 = 50.3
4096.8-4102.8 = 42.2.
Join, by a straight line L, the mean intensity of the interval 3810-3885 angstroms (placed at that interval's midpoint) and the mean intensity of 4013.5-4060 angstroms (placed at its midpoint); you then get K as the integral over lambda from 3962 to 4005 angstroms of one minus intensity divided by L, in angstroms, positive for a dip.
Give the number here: 6.65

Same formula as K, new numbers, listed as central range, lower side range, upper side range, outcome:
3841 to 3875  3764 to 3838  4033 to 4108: 2.0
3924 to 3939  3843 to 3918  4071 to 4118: 6.2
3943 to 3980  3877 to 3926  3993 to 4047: 9.0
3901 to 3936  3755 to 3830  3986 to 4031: 8.6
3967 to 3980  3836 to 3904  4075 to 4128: 3.9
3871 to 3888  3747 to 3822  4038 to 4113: 2.7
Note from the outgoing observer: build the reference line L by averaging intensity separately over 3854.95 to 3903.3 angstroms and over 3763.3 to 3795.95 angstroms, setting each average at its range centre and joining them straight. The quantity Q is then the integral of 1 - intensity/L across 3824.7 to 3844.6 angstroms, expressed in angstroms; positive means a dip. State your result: 5.63 angstroms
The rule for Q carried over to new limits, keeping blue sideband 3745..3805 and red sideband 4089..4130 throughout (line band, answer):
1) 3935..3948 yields 3.6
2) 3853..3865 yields 1.2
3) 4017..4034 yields -3.3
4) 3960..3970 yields 4.1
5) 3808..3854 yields 7.3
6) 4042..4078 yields -3.0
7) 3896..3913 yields 0.4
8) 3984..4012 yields -3.9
